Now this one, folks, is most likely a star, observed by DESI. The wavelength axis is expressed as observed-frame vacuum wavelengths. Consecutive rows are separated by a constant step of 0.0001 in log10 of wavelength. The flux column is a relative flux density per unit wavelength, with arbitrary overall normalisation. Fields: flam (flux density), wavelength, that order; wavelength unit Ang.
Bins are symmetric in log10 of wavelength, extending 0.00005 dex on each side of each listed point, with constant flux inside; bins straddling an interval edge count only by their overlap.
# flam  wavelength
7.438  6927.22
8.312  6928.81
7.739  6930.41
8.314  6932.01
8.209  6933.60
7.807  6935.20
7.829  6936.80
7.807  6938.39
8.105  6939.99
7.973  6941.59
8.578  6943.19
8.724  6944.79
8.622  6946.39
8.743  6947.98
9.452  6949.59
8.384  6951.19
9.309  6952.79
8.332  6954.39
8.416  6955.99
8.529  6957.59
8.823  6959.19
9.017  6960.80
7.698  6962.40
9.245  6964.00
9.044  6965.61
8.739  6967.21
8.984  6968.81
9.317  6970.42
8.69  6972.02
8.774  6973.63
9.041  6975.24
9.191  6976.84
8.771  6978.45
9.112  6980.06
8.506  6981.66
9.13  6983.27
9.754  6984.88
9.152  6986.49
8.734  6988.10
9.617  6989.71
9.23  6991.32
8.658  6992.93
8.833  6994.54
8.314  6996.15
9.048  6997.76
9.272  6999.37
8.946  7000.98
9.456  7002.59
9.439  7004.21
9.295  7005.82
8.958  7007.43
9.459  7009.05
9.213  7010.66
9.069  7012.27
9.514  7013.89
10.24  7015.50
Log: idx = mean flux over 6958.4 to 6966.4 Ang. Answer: 8.76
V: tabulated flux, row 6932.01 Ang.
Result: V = 8.314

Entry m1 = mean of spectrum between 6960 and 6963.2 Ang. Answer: 8.37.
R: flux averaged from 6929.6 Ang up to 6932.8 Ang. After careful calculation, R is 8.01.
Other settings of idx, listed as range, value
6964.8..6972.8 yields 8.96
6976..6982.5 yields 8.9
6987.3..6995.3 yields 9.01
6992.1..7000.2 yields 8.83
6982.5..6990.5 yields 9.27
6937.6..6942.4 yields 7.95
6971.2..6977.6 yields 8.93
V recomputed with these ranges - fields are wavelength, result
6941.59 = 7.973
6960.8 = 9.017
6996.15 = 8.314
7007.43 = 8.958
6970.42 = 9.317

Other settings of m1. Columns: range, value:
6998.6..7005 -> 9.27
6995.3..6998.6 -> 8.7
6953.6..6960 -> 8.52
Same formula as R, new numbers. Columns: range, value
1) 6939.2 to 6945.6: 8.34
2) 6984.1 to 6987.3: 9.44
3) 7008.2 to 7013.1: 9.24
